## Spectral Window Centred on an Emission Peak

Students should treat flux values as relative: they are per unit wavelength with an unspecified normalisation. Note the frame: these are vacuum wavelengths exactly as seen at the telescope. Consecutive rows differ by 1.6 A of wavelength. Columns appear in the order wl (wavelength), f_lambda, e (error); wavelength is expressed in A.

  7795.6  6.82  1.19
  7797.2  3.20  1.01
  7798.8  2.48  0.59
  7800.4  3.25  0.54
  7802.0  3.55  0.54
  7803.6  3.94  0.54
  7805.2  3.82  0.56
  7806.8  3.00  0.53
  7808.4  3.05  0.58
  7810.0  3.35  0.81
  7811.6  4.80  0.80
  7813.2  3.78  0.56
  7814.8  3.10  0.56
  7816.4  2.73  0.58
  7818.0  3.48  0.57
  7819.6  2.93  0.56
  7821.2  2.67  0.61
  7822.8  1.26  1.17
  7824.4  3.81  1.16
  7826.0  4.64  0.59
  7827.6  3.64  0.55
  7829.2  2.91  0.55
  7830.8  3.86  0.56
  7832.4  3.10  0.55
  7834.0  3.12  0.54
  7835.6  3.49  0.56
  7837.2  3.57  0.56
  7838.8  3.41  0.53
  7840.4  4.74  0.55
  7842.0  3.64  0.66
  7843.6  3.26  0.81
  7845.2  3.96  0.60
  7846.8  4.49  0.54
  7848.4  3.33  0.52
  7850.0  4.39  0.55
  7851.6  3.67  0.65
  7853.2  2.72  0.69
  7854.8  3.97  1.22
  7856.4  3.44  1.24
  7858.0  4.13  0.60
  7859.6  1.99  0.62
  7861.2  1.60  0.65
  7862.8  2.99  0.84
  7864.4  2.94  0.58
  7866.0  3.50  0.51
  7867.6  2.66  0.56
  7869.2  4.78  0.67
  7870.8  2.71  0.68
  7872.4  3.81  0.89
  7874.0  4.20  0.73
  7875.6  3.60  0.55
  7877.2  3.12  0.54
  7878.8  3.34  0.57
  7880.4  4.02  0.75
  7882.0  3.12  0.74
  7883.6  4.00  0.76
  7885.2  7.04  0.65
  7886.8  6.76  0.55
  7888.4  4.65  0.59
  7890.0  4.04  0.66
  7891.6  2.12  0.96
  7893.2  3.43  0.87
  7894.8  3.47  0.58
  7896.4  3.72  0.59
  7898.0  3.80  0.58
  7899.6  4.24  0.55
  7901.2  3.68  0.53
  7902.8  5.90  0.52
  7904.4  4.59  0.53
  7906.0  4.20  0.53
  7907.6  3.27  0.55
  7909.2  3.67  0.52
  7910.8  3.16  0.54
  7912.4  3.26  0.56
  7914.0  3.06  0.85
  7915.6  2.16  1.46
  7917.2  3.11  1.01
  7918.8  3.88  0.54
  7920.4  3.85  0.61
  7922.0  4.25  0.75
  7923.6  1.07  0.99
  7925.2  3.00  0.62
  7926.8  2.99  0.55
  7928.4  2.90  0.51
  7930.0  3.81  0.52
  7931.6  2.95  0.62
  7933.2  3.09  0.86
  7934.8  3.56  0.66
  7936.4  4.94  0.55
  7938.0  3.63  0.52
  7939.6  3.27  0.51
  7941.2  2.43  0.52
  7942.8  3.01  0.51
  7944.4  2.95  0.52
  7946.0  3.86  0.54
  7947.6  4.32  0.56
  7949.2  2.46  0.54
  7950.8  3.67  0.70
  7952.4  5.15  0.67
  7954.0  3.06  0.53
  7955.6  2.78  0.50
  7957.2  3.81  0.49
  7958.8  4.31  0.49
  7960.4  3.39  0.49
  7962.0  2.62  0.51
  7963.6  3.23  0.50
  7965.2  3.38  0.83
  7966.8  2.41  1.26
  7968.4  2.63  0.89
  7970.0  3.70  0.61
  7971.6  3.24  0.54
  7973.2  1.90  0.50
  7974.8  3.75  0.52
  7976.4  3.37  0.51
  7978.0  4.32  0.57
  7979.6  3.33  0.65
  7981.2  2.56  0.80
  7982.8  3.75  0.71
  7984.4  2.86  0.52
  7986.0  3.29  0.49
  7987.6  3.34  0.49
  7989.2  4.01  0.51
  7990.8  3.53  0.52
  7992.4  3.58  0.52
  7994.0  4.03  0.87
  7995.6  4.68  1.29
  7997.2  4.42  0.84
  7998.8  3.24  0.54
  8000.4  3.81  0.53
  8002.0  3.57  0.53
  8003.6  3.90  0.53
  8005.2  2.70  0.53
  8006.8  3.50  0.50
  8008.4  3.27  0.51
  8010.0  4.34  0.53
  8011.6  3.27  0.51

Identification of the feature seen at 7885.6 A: [S II] 6716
